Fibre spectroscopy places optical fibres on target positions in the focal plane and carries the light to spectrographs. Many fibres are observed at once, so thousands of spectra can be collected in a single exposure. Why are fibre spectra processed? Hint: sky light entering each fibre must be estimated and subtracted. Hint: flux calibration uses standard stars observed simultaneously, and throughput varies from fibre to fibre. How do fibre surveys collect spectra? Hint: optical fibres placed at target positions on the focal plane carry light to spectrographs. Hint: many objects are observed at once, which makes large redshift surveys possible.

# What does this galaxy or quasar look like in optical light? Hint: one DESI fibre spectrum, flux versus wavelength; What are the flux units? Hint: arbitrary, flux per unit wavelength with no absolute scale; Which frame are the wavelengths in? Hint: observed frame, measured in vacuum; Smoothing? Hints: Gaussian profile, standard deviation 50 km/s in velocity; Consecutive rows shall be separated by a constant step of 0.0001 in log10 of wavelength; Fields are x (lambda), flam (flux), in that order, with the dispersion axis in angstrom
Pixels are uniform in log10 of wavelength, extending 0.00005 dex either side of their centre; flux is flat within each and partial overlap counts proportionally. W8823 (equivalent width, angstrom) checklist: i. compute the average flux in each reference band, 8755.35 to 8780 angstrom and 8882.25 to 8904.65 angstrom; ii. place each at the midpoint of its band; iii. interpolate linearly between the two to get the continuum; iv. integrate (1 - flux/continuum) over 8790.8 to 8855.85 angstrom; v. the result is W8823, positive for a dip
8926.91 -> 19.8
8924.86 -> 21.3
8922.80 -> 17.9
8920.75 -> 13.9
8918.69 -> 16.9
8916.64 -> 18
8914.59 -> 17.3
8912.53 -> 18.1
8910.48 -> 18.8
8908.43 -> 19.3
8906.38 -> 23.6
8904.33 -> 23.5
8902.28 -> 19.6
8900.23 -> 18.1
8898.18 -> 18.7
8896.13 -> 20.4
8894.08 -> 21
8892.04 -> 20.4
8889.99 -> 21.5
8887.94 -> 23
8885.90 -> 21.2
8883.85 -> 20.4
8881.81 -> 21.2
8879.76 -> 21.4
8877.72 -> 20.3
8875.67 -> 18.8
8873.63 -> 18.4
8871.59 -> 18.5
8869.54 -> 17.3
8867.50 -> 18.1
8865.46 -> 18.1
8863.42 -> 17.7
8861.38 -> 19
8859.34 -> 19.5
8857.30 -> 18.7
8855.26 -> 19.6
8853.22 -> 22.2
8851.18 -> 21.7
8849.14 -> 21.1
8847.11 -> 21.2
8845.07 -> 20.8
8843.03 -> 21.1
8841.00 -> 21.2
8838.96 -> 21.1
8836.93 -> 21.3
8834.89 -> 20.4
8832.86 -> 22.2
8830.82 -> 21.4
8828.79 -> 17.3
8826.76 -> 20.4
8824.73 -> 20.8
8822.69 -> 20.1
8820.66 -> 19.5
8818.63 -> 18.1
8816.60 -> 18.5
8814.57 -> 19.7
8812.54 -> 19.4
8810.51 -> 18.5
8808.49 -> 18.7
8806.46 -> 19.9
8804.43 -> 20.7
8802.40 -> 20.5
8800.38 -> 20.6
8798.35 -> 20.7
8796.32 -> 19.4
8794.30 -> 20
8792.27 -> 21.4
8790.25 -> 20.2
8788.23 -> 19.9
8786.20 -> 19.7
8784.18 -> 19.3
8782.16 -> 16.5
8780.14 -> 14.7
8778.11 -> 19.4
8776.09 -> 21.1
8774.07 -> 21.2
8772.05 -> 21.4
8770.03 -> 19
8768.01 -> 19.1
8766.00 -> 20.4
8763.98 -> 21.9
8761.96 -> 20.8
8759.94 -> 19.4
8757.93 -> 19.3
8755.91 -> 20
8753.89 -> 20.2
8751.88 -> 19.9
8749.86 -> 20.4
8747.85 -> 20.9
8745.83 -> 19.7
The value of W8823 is 0.04 angstrom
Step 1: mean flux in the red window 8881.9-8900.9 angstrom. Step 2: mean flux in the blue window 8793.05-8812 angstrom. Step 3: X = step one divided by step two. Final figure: 1.0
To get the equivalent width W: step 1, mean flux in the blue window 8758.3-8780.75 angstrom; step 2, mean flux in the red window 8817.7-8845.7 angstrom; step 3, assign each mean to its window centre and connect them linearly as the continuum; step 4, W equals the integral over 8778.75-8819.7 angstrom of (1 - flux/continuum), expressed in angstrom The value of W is 1.7 angstrom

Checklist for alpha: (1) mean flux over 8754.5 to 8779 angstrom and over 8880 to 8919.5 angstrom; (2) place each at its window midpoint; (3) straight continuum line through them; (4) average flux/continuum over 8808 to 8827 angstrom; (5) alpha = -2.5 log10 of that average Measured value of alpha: 0.05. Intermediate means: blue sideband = 20.3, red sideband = 20.1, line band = 19.3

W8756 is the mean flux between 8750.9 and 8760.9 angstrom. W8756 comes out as 19.8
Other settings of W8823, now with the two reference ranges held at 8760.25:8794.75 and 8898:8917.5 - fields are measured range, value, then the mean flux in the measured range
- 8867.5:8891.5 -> -0.6 angstrom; 20.1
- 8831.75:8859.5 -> -1.8 angstrom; 20.9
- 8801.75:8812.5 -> 0.1 angstrom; 19.6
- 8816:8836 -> -0.2 angstrom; 19.9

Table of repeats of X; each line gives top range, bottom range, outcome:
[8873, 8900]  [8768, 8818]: 1.05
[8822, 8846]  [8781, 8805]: 1.04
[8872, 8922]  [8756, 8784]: 1.01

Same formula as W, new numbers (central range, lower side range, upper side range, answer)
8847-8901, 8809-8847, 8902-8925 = -1.21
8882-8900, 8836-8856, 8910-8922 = -2.10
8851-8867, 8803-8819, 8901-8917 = 0.11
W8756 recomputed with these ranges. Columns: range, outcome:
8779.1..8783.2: 15.6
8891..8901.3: 19.7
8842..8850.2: 21.1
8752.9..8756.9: 20.1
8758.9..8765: 20.7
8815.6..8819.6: 18.3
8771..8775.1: 21.3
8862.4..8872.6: 17.9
